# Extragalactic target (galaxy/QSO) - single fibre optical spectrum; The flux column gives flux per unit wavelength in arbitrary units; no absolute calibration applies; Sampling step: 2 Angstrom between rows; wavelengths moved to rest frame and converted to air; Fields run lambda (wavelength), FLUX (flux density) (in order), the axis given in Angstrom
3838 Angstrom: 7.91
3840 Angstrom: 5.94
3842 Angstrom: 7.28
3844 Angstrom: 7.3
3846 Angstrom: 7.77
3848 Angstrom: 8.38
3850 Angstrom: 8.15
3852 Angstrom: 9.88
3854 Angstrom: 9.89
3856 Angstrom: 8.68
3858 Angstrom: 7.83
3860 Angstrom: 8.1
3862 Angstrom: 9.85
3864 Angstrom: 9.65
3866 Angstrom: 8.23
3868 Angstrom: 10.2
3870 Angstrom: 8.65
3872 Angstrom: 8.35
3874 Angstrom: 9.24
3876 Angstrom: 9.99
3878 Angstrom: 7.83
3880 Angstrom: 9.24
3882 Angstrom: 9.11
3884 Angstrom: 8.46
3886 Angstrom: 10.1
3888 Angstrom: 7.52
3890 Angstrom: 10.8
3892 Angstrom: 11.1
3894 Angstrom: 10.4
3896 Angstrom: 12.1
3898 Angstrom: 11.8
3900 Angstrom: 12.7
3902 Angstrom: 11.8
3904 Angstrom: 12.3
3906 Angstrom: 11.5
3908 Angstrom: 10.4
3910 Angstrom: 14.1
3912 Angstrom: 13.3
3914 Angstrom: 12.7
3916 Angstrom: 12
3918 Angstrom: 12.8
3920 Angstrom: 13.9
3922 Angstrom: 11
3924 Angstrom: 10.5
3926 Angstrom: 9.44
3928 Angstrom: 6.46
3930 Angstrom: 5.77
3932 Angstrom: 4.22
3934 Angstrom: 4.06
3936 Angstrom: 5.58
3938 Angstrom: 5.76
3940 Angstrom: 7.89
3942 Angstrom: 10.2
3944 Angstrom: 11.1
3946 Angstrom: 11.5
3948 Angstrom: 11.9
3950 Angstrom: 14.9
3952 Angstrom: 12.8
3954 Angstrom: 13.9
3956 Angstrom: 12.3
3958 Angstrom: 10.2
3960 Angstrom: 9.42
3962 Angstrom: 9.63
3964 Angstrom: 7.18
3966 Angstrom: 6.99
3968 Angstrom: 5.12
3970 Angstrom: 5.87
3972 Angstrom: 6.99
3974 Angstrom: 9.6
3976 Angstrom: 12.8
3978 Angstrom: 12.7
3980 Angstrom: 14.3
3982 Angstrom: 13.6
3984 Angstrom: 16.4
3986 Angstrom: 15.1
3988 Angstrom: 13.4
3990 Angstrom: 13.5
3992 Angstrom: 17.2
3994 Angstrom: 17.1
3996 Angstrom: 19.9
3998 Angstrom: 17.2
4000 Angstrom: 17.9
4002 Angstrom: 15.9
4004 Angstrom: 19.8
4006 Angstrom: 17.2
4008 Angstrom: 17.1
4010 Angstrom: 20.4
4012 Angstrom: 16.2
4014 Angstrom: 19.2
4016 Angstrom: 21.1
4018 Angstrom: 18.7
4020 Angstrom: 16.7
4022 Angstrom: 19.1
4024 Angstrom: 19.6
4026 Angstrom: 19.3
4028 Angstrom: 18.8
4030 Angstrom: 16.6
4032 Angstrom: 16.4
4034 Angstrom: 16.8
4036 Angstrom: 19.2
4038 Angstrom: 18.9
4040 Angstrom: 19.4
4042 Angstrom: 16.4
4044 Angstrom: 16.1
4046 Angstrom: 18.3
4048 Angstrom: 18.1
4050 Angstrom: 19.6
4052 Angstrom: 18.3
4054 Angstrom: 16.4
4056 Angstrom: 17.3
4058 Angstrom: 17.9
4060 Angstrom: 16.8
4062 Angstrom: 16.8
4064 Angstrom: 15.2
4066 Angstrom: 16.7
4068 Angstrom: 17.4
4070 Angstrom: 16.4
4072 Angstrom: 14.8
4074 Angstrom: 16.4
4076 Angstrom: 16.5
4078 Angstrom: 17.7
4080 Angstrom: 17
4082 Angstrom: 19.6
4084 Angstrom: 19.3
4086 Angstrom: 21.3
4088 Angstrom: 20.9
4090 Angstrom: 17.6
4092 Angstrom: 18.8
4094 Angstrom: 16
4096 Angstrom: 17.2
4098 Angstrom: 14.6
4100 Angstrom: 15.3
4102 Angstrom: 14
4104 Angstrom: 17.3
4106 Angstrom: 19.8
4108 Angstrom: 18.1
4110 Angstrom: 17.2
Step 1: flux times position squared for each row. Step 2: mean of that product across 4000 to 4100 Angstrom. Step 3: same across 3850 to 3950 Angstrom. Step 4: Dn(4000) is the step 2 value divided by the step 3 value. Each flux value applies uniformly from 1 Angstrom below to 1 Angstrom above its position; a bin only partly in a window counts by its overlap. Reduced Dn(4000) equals 1.9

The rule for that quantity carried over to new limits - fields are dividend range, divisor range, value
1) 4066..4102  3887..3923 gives 1.61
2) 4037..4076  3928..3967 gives 1.98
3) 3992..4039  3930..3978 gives 2.05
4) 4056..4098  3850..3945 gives 1.97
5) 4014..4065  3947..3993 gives 1.61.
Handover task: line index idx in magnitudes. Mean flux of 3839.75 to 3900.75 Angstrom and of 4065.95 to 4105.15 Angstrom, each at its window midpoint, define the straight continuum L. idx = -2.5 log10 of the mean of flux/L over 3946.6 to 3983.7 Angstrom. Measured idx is 0.19 mag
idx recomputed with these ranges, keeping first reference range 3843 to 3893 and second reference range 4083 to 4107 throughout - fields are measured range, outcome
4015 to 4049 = -0.19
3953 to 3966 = 0.22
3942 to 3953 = -0.02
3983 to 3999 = -0.18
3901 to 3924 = -0.15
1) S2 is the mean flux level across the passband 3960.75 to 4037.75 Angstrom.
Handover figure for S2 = 15.3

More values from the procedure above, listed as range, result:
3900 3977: 9.98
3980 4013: 16.7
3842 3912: 9.76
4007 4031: 18.6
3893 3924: 12.1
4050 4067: 17.1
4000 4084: 17.7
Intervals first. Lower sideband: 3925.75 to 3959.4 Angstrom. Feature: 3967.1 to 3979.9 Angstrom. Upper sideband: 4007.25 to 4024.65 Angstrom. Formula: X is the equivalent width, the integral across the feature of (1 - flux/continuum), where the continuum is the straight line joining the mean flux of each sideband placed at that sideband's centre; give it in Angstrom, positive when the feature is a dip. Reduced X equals 3.96 Angstrom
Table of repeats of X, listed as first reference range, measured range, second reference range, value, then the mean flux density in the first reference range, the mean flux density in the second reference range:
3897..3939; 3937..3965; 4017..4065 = 3.5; 10.1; 17.8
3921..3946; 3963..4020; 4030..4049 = -4.8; 7.82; 17.7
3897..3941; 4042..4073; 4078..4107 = -1.7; 10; 17.8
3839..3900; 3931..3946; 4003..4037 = 6.9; 9.12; 18.4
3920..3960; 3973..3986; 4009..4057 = -0.1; 9.56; 18.2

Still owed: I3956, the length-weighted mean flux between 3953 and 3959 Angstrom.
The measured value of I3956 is 12.1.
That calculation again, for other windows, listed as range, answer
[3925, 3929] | 7.95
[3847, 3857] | 9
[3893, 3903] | 11.8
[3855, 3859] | 8.25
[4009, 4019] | 19.1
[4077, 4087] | 19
